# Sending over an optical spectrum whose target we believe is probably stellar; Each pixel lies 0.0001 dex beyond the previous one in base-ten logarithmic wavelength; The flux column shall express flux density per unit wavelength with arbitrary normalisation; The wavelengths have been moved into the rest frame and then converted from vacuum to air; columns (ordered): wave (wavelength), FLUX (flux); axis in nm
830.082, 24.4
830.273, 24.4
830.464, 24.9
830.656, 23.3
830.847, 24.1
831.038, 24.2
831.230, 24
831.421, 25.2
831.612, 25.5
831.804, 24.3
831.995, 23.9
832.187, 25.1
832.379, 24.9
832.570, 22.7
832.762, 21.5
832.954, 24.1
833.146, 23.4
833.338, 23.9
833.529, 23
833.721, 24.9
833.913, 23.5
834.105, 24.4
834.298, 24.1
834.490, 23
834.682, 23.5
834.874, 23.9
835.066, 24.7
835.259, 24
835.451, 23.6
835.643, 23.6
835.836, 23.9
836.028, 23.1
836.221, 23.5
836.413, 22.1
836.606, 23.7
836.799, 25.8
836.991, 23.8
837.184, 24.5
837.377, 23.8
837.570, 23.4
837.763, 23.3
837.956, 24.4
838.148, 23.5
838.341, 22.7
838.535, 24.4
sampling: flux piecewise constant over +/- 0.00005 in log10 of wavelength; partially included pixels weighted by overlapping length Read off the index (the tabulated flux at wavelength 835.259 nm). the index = 24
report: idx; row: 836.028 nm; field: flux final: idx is 23.1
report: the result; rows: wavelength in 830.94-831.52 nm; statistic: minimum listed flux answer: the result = 24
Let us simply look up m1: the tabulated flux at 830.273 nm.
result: 24.4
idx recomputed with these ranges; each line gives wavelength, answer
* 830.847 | 24.1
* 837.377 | 23.8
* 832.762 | 21.5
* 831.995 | 23.9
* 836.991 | 23.8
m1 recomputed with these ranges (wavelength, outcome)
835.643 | 23.6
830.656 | 23.3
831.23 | 24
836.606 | 23.7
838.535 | 24.4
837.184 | 24.5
